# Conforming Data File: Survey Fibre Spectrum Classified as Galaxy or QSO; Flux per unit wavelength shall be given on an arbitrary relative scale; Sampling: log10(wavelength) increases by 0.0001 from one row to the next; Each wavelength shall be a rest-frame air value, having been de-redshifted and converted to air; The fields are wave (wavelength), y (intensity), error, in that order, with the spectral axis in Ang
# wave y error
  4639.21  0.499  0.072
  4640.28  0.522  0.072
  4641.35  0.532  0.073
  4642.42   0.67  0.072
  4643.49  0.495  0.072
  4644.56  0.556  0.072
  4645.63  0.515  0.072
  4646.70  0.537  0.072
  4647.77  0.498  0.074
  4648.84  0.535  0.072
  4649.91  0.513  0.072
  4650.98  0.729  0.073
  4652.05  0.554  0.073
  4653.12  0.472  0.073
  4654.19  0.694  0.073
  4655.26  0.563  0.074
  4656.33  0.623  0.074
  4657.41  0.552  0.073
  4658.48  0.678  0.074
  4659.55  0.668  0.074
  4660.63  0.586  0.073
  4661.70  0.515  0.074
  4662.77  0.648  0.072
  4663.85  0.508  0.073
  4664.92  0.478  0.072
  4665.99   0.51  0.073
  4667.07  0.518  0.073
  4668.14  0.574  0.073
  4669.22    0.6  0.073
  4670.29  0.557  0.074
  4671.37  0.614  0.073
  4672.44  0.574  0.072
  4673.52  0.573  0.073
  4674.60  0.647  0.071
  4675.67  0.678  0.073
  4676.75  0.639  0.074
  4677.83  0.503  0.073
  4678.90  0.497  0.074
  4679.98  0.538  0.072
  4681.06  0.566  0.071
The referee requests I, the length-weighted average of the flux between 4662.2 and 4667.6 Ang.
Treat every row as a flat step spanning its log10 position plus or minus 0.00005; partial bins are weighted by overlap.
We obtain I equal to 0.532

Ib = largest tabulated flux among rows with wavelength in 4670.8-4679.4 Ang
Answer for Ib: 0.678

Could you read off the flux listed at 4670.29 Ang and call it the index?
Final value 0.557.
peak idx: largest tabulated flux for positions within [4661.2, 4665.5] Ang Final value 0.648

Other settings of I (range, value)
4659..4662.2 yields 0.591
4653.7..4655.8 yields 0.628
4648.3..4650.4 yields 0.524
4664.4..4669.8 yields 0.537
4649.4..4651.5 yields 0.622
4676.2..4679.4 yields 0.547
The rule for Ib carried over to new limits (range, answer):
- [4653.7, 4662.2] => 0.694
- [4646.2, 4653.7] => 0.729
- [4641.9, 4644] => 0.67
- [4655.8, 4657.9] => 0.623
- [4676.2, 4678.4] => 0.639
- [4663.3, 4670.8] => 0.6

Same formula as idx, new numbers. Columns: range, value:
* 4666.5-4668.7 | 0.574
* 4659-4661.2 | 0.668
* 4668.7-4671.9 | 0.614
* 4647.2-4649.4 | 0.535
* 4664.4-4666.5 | 0.51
